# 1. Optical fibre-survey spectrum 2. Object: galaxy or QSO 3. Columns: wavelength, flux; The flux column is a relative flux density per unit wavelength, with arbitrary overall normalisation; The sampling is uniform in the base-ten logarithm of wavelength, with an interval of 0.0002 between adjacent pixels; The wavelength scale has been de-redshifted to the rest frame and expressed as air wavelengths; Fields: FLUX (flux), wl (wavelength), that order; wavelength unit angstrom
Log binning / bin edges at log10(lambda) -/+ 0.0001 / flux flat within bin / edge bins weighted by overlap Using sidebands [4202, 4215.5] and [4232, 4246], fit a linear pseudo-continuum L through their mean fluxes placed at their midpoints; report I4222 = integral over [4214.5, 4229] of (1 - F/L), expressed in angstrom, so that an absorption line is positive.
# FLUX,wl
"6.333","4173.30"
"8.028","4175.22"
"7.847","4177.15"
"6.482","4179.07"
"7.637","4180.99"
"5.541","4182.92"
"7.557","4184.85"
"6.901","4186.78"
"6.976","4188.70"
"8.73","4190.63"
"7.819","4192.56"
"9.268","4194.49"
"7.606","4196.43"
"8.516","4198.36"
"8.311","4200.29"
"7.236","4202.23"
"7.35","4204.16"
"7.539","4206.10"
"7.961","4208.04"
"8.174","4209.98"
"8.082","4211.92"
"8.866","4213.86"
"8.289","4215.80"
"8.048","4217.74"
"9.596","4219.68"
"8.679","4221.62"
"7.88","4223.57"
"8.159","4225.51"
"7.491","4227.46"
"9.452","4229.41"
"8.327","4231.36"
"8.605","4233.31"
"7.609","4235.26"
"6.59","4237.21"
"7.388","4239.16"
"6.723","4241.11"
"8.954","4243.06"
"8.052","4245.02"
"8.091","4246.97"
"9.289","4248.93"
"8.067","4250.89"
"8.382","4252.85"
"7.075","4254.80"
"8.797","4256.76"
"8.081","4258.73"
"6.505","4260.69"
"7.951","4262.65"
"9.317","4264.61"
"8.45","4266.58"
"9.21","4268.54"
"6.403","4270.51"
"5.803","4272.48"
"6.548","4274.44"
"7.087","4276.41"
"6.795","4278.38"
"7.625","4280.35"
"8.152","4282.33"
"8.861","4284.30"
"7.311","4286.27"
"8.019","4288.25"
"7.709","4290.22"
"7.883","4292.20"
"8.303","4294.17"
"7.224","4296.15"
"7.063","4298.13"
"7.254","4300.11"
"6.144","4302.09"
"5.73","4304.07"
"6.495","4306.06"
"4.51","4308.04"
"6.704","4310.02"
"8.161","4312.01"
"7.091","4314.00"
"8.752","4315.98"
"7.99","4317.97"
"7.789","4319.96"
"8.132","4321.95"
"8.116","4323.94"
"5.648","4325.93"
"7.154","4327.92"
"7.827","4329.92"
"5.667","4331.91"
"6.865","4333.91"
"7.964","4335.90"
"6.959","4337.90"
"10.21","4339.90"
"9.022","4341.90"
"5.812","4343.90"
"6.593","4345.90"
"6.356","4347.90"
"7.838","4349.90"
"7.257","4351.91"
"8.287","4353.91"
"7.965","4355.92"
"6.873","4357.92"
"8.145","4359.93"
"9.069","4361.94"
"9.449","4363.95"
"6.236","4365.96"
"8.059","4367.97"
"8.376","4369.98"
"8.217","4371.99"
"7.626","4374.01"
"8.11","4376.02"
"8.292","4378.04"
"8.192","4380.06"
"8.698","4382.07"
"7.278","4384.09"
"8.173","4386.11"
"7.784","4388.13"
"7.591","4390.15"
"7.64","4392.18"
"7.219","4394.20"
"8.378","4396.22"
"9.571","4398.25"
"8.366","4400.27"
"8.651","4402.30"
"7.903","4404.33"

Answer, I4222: -1.0 angstrom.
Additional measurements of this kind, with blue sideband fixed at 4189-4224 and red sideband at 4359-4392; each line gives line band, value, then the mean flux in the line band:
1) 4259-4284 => 1.9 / 7.54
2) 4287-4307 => 2.3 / 7.18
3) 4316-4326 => 0.3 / 7.83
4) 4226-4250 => 0.4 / 8.05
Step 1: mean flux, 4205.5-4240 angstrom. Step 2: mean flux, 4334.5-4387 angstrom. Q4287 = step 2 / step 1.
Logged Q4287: 1.0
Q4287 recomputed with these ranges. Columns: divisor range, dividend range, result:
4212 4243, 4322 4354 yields 0.90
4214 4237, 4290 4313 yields 0.83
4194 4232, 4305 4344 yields 0.90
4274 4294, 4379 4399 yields 1.05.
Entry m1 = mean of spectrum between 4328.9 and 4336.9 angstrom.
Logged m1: 7.08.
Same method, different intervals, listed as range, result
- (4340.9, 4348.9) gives 6.95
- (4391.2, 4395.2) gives 7.43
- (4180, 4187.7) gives 6.9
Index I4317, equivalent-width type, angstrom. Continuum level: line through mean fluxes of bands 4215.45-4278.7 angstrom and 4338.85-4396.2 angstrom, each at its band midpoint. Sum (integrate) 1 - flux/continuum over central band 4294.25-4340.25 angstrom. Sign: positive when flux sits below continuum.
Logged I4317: 4.24 angstrom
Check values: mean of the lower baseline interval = 7.94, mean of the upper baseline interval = 7.88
